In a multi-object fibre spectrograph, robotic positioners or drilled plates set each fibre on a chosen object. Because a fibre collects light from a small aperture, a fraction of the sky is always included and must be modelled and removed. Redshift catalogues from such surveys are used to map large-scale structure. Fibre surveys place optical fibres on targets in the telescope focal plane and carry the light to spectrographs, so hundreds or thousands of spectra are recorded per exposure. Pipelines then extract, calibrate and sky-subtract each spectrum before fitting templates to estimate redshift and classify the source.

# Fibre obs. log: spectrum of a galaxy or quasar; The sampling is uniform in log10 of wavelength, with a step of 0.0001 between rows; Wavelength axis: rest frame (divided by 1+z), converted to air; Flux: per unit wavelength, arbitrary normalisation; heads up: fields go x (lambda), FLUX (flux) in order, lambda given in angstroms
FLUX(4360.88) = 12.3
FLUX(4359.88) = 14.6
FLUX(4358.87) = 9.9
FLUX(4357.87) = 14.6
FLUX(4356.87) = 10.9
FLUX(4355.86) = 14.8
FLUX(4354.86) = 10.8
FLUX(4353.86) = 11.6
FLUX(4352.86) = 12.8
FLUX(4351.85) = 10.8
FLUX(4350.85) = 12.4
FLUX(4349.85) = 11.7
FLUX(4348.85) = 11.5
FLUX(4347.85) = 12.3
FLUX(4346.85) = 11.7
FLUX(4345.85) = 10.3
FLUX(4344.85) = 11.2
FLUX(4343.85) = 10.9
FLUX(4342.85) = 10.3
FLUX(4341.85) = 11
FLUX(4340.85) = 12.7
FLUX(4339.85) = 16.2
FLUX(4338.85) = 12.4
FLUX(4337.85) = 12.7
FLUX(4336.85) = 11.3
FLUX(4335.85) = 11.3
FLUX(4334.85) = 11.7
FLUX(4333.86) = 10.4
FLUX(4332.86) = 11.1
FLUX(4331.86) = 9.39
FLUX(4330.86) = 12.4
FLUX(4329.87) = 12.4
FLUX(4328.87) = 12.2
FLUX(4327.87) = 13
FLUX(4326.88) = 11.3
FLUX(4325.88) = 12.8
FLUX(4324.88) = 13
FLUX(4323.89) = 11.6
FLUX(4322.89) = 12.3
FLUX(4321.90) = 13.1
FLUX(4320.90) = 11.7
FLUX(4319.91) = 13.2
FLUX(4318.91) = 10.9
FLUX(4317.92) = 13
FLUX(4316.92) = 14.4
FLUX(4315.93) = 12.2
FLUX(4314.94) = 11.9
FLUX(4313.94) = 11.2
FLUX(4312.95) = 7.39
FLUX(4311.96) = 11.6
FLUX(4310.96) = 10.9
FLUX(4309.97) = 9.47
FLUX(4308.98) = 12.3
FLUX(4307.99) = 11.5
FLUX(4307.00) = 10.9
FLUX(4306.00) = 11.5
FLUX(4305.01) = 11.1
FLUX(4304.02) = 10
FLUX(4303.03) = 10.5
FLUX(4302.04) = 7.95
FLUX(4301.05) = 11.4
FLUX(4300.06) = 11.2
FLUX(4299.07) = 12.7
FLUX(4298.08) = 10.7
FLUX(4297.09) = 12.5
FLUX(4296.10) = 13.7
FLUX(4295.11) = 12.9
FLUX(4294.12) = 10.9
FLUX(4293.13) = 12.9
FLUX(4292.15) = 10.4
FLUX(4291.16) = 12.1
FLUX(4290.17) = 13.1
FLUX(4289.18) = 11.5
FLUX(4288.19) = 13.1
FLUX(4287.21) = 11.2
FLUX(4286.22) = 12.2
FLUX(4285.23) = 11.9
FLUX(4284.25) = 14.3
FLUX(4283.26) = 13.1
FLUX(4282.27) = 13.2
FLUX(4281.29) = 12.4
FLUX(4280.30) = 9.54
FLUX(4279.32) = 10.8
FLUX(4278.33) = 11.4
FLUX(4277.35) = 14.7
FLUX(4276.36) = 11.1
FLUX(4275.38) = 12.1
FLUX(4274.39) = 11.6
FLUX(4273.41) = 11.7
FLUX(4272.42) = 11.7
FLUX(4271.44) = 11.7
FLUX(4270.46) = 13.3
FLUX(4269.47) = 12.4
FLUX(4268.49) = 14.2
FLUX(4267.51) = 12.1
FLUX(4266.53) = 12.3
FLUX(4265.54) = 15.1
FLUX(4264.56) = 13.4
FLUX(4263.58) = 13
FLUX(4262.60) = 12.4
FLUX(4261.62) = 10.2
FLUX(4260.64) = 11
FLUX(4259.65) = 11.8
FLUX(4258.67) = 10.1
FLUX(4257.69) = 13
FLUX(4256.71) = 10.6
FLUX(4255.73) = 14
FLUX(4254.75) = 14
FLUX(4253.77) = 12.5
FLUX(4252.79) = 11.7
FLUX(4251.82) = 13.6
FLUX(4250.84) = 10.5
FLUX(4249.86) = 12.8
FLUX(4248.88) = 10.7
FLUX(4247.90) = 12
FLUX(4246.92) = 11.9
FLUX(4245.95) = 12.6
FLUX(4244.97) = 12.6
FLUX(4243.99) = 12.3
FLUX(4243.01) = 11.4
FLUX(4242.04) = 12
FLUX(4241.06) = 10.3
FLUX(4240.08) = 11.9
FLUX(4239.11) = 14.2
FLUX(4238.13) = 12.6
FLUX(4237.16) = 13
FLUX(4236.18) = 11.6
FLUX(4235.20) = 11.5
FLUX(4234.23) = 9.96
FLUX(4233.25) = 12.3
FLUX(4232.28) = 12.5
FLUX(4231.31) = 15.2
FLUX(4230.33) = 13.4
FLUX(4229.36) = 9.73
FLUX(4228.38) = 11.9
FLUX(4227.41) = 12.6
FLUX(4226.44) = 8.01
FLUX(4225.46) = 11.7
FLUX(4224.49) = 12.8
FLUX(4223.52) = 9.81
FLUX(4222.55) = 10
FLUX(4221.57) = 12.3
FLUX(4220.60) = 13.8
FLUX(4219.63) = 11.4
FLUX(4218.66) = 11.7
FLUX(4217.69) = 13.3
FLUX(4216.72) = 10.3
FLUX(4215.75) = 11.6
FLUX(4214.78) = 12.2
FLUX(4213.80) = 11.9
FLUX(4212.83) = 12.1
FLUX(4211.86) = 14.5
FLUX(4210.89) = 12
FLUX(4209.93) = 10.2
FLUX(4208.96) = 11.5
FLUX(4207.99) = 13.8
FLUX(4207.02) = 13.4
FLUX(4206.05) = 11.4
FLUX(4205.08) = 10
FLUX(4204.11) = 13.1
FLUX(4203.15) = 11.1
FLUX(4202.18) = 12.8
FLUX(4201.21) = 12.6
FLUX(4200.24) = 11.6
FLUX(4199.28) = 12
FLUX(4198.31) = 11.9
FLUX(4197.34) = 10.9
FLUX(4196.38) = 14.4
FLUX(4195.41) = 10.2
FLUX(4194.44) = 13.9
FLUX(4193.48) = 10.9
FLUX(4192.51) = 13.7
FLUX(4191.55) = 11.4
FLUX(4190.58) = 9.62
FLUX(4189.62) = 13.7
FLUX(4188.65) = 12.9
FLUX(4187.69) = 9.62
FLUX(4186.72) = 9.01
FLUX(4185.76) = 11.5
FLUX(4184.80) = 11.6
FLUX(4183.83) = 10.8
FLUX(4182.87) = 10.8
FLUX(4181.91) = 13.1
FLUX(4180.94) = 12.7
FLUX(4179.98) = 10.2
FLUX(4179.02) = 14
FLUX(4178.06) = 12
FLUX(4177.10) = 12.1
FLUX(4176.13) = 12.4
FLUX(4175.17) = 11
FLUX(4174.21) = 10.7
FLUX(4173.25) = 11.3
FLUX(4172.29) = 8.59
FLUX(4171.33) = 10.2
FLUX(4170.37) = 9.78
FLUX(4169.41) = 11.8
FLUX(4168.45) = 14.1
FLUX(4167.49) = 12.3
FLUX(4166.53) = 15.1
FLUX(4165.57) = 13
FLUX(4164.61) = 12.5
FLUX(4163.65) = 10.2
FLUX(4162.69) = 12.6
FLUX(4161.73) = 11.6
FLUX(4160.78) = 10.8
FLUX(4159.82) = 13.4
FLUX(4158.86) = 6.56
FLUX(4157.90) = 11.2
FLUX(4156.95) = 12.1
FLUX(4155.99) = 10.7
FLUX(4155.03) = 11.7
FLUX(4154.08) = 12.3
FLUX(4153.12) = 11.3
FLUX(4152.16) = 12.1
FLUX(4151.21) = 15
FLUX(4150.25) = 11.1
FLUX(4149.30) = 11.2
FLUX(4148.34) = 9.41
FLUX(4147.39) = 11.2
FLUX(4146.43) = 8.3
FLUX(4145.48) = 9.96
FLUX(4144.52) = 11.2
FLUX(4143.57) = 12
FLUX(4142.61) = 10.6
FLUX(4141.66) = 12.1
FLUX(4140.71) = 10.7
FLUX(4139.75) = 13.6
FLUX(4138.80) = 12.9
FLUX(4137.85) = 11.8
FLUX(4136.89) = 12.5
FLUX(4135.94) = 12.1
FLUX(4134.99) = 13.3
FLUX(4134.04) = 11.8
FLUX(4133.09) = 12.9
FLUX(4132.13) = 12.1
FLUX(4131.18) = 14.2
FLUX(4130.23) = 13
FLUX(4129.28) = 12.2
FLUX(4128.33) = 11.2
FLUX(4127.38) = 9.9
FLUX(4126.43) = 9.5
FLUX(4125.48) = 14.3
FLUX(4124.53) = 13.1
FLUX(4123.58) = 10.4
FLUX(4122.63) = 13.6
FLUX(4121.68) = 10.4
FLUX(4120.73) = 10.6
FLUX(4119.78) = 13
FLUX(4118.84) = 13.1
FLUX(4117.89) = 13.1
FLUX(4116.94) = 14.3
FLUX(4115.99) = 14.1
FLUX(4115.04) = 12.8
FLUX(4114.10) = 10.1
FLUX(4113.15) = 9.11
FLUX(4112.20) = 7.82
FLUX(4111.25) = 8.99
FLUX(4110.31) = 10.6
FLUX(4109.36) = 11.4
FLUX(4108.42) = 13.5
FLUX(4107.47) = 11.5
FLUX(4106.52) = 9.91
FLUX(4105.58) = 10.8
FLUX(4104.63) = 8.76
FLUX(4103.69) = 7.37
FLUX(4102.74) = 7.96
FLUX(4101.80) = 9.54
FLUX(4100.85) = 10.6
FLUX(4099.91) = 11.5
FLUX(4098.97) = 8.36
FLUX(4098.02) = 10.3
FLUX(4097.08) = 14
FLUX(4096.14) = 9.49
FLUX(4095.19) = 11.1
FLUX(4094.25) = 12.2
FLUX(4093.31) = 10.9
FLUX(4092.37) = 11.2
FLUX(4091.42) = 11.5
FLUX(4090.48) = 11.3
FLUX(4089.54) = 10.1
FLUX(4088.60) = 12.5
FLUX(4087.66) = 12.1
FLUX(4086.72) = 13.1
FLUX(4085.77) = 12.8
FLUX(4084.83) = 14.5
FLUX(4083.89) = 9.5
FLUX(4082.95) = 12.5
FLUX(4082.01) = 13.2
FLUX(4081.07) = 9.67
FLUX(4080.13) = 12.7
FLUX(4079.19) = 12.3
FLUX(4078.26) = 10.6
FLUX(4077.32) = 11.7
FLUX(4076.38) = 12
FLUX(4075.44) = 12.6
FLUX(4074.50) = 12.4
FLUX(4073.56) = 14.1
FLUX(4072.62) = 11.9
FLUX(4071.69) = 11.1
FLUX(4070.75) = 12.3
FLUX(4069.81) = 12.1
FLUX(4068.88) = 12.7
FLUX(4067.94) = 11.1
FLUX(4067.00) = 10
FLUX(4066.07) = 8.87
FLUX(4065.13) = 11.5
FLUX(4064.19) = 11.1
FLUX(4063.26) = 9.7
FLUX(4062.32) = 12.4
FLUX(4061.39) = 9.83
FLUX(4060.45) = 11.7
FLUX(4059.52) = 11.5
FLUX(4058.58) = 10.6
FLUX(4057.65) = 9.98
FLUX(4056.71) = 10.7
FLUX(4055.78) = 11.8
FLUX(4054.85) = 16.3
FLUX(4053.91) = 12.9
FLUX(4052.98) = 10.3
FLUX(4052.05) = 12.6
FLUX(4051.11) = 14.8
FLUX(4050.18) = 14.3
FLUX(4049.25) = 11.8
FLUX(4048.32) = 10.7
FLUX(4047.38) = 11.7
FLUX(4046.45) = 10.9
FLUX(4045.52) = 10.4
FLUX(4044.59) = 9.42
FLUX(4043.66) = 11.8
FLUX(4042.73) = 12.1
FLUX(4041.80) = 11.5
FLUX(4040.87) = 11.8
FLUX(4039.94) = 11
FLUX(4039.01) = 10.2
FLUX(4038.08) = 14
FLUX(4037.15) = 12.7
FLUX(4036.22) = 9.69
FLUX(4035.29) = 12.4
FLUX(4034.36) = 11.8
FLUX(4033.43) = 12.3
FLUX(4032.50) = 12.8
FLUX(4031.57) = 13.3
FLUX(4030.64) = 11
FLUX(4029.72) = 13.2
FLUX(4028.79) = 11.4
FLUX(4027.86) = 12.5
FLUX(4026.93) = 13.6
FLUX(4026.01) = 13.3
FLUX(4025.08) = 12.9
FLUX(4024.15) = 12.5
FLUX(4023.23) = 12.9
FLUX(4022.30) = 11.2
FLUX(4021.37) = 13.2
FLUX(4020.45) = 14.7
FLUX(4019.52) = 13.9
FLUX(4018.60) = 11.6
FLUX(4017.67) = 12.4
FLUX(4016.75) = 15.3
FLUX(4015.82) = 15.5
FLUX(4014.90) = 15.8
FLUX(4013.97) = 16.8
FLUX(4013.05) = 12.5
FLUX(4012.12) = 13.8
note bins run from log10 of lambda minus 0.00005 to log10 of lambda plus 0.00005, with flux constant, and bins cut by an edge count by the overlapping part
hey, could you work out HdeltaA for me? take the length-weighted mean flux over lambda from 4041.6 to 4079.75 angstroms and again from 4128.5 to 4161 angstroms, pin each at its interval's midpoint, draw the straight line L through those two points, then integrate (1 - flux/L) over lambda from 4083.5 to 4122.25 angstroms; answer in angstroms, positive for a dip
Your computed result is 1.8 angstroms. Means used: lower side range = 11.7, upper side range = 11.7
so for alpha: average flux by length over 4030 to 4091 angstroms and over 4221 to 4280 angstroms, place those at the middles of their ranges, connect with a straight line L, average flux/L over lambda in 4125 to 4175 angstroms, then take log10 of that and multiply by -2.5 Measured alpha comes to 0.02 mag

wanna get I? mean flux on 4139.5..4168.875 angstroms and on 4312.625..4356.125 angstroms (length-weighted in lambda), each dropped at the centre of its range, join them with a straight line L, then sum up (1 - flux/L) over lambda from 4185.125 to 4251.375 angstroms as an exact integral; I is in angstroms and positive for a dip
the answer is -1.05 angstroms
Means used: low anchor 11.6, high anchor 11.9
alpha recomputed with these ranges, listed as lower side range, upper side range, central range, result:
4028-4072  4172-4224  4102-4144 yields 0.015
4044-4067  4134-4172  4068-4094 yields -0.042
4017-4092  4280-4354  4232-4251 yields -0.011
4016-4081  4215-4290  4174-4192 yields 0.047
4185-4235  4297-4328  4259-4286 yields -0.060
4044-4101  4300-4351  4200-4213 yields -0.051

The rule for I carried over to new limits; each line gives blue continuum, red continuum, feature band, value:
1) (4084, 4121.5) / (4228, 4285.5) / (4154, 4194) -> 0.31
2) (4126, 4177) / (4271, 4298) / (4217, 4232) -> 0.07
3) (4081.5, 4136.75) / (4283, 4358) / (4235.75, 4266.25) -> -1.37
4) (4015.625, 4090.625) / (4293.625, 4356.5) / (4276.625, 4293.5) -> -0.66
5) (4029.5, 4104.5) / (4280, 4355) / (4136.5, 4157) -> 0.16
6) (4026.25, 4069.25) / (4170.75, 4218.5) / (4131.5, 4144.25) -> -0.49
